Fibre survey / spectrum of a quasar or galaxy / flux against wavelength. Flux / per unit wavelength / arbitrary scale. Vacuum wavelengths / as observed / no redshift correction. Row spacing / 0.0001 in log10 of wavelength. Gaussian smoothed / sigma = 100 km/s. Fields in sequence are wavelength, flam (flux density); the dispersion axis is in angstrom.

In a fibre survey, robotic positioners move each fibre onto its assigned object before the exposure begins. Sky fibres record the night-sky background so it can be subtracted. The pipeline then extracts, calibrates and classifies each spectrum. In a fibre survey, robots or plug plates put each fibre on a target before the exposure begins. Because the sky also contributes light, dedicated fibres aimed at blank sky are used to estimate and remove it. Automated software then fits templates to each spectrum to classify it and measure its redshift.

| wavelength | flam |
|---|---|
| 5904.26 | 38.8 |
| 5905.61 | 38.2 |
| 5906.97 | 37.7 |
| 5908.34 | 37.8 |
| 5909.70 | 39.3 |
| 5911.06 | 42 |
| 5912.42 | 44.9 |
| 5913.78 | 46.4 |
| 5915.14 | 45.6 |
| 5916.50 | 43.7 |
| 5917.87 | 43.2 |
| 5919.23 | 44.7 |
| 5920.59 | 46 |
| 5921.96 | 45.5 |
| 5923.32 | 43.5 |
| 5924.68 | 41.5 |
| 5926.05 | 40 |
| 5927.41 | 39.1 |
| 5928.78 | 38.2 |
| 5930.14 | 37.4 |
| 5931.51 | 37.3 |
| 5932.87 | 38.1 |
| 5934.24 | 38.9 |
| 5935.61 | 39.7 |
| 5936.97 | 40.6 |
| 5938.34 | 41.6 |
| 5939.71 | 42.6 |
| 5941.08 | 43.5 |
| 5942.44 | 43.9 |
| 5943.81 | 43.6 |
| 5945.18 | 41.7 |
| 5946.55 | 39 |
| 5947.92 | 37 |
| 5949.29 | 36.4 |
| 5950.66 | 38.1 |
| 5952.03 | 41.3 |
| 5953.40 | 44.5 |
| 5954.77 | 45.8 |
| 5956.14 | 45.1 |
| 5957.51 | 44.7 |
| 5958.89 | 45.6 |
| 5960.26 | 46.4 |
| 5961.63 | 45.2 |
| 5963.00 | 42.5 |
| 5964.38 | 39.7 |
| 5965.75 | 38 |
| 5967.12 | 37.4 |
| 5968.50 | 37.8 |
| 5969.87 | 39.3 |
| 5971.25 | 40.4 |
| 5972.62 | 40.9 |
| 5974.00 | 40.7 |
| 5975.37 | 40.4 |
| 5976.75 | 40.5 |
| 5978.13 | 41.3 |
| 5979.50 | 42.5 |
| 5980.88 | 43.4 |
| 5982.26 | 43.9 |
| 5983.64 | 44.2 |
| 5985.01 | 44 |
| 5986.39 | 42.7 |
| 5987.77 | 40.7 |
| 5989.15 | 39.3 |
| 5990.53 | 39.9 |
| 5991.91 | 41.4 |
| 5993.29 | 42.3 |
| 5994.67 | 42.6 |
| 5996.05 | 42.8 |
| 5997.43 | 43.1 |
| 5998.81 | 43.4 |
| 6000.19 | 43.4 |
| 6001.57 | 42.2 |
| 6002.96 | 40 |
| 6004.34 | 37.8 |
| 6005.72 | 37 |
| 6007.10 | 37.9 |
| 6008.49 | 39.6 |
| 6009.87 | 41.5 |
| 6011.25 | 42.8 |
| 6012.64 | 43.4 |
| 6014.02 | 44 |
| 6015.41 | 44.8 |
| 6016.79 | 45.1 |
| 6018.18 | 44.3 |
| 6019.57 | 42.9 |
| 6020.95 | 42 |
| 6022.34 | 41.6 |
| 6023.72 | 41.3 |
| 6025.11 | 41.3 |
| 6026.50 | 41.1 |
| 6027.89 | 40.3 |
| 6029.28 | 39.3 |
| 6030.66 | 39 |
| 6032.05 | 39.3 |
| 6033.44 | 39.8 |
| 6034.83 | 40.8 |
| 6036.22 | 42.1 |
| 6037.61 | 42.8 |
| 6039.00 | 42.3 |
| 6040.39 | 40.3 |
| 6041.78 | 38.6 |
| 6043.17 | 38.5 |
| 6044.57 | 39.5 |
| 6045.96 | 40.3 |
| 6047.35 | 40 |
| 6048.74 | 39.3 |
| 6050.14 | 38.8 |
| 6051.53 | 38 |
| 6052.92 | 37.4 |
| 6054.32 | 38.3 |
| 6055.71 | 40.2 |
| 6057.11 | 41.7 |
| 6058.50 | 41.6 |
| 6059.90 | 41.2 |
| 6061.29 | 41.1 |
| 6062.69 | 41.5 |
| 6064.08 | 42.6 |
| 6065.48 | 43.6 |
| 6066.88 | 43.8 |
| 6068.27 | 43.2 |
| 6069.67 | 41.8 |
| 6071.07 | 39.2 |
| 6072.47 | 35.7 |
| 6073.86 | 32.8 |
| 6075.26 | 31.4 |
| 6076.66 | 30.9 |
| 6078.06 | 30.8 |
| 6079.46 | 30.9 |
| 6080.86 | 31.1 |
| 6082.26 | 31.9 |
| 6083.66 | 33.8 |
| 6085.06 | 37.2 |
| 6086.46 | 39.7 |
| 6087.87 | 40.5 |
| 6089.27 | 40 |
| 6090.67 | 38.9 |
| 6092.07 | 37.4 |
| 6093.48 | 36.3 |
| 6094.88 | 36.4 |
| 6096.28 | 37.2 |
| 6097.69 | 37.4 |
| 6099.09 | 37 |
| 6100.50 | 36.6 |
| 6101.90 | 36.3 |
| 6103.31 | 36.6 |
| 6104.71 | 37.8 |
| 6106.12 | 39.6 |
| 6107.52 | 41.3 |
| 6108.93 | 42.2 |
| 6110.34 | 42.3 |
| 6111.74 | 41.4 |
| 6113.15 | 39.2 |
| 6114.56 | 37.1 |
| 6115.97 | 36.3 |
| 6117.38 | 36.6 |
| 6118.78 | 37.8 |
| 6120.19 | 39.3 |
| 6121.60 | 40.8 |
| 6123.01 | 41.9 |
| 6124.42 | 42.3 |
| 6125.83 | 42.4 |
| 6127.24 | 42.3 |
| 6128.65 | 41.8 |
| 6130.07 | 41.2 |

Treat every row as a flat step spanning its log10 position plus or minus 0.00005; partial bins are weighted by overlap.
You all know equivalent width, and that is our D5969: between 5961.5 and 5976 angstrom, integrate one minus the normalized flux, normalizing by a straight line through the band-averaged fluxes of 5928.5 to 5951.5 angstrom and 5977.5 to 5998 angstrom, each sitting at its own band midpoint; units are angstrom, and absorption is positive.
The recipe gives 0.5 angstrom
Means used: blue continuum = 39.9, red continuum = 42.3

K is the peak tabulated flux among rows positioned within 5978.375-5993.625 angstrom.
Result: 44.2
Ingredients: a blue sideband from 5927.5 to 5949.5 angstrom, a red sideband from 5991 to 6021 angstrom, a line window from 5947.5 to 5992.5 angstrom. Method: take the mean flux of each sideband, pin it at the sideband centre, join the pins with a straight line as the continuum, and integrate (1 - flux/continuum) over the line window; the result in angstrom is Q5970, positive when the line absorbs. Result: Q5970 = -0.7 angstrom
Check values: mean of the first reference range 40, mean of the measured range 41.6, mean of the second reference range 42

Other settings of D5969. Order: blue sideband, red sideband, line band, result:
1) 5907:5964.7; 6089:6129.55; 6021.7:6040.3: -0.23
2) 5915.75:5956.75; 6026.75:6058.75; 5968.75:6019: -1.42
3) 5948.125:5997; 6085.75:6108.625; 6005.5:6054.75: -0.84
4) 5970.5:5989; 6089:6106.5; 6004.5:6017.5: -0.30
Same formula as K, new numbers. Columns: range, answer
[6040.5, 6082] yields 43.8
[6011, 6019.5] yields 45.1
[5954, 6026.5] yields 46.4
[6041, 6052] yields 40.3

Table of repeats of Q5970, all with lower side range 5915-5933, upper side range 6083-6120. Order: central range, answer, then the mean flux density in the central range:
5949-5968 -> -0.6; 42.3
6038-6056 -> 0.0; 39.4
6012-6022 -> -1.0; 43.7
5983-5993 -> -0.3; 41.8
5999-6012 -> -0.1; 40.4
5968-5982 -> -0.1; 40.9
